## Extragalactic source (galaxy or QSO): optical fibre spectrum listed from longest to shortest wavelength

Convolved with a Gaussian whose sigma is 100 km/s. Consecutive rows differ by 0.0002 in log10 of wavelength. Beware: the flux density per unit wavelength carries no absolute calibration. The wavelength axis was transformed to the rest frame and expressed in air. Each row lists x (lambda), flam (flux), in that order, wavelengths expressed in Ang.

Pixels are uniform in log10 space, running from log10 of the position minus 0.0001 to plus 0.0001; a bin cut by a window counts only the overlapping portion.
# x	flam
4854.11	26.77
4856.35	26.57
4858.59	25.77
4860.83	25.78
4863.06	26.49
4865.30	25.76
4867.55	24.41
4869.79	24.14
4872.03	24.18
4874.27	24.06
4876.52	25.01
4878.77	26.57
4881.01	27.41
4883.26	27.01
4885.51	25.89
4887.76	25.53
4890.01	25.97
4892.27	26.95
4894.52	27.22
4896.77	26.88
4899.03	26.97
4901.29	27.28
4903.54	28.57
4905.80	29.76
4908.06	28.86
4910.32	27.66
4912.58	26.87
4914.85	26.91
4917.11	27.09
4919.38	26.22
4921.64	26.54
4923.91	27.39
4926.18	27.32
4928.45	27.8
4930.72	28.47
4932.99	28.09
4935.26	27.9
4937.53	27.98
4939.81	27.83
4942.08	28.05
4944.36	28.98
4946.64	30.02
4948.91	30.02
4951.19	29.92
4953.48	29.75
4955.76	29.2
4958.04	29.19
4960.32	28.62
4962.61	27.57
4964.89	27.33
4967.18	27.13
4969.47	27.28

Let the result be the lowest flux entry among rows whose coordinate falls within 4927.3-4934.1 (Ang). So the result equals 27.8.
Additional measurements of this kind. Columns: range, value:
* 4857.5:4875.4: 24.06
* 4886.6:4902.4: 25.53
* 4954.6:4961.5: 28.62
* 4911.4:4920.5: 26.22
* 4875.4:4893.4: 25.01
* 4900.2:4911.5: 27.28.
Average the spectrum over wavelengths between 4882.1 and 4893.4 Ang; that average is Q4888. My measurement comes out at 26.3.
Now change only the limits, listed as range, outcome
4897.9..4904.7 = 27.6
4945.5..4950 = 30.1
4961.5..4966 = 27.5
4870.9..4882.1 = 25.5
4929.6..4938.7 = 28.1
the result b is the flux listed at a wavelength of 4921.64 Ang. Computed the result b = 26.54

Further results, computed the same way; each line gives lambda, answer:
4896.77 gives 26.88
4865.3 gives 25.76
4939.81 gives 27.83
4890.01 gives 25.97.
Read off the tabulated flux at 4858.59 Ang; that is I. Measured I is 25.77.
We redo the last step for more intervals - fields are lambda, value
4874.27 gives 24.06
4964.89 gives 27.33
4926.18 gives 27.32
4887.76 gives 25.53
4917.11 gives 27.09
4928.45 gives 27.8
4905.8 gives 29.76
